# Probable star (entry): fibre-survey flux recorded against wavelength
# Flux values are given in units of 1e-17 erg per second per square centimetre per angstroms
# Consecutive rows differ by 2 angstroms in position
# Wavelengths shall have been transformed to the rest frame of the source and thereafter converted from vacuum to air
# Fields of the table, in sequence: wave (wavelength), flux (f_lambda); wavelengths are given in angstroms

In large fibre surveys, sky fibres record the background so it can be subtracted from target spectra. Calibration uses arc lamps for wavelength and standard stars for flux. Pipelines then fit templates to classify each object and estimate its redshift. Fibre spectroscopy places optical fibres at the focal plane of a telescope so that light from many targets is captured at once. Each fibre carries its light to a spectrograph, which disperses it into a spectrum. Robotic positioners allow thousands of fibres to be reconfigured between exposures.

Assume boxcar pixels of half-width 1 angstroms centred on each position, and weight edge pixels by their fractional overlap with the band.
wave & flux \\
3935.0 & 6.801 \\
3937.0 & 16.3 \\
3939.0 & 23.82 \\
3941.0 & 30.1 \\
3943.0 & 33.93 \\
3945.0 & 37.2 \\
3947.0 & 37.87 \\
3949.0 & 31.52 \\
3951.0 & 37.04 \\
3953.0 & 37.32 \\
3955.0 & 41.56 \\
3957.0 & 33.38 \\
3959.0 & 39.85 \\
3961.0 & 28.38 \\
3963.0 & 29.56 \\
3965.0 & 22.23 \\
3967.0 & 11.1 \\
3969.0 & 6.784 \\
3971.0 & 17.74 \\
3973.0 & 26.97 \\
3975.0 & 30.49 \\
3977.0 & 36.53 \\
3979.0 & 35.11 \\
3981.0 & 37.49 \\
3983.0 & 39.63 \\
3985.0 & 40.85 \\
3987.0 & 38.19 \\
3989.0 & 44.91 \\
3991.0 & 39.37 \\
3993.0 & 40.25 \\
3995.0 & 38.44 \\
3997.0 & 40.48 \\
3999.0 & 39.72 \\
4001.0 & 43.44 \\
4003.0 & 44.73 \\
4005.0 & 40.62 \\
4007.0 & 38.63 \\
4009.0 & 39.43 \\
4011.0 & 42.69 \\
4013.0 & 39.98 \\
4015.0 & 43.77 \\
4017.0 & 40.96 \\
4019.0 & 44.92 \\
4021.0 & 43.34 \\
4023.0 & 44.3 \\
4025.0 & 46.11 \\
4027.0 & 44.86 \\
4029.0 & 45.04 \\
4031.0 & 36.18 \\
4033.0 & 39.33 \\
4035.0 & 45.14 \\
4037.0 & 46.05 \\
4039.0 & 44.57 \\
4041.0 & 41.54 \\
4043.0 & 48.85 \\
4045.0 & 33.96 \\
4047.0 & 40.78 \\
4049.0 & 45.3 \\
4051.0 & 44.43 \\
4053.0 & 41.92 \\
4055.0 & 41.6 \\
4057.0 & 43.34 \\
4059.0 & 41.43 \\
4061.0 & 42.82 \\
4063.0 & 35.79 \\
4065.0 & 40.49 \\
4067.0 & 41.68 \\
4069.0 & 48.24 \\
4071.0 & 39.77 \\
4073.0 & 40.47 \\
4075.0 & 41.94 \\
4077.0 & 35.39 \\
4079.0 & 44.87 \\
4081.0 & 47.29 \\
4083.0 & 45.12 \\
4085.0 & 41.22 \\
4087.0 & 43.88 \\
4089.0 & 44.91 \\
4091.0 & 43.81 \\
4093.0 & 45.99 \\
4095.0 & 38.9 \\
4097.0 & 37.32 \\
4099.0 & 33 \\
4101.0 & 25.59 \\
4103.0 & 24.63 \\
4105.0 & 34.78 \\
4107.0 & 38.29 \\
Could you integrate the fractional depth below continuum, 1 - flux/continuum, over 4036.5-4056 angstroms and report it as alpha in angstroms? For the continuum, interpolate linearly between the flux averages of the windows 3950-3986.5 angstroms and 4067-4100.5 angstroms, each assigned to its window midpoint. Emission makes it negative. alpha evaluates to -2.4 angstroms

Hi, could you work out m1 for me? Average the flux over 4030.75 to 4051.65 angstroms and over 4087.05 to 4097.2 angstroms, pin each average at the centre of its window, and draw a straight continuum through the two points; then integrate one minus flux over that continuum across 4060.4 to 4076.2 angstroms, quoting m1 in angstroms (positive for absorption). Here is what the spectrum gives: 0.5 angstroms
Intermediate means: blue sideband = 42.6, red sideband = 42.7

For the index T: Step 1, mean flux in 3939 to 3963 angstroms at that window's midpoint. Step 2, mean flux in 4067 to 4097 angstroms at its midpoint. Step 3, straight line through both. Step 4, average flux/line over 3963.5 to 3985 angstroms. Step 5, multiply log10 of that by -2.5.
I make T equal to 0.31 mag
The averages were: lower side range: 34.6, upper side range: 42.8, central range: 27.2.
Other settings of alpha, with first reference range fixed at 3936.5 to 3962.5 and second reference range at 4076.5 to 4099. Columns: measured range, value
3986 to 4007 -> -2.7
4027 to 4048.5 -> -1.8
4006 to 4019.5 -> -1.4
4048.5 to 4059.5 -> -0.8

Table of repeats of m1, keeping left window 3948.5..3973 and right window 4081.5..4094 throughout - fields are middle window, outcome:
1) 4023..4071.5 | -4.5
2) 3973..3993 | -4.4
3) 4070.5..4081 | 0.4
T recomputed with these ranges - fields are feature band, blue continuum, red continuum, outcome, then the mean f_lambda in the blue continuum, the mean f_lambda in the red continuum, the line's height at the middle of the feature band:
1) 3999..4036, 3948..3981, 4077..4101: -0.22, 29.4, 41.4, 34.5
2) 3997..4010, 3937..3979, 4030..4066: -0.15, 29.5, 41.9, 35.7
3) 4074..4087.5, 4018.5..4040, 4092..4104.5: -0.17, 43.6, 34.3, 36.6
